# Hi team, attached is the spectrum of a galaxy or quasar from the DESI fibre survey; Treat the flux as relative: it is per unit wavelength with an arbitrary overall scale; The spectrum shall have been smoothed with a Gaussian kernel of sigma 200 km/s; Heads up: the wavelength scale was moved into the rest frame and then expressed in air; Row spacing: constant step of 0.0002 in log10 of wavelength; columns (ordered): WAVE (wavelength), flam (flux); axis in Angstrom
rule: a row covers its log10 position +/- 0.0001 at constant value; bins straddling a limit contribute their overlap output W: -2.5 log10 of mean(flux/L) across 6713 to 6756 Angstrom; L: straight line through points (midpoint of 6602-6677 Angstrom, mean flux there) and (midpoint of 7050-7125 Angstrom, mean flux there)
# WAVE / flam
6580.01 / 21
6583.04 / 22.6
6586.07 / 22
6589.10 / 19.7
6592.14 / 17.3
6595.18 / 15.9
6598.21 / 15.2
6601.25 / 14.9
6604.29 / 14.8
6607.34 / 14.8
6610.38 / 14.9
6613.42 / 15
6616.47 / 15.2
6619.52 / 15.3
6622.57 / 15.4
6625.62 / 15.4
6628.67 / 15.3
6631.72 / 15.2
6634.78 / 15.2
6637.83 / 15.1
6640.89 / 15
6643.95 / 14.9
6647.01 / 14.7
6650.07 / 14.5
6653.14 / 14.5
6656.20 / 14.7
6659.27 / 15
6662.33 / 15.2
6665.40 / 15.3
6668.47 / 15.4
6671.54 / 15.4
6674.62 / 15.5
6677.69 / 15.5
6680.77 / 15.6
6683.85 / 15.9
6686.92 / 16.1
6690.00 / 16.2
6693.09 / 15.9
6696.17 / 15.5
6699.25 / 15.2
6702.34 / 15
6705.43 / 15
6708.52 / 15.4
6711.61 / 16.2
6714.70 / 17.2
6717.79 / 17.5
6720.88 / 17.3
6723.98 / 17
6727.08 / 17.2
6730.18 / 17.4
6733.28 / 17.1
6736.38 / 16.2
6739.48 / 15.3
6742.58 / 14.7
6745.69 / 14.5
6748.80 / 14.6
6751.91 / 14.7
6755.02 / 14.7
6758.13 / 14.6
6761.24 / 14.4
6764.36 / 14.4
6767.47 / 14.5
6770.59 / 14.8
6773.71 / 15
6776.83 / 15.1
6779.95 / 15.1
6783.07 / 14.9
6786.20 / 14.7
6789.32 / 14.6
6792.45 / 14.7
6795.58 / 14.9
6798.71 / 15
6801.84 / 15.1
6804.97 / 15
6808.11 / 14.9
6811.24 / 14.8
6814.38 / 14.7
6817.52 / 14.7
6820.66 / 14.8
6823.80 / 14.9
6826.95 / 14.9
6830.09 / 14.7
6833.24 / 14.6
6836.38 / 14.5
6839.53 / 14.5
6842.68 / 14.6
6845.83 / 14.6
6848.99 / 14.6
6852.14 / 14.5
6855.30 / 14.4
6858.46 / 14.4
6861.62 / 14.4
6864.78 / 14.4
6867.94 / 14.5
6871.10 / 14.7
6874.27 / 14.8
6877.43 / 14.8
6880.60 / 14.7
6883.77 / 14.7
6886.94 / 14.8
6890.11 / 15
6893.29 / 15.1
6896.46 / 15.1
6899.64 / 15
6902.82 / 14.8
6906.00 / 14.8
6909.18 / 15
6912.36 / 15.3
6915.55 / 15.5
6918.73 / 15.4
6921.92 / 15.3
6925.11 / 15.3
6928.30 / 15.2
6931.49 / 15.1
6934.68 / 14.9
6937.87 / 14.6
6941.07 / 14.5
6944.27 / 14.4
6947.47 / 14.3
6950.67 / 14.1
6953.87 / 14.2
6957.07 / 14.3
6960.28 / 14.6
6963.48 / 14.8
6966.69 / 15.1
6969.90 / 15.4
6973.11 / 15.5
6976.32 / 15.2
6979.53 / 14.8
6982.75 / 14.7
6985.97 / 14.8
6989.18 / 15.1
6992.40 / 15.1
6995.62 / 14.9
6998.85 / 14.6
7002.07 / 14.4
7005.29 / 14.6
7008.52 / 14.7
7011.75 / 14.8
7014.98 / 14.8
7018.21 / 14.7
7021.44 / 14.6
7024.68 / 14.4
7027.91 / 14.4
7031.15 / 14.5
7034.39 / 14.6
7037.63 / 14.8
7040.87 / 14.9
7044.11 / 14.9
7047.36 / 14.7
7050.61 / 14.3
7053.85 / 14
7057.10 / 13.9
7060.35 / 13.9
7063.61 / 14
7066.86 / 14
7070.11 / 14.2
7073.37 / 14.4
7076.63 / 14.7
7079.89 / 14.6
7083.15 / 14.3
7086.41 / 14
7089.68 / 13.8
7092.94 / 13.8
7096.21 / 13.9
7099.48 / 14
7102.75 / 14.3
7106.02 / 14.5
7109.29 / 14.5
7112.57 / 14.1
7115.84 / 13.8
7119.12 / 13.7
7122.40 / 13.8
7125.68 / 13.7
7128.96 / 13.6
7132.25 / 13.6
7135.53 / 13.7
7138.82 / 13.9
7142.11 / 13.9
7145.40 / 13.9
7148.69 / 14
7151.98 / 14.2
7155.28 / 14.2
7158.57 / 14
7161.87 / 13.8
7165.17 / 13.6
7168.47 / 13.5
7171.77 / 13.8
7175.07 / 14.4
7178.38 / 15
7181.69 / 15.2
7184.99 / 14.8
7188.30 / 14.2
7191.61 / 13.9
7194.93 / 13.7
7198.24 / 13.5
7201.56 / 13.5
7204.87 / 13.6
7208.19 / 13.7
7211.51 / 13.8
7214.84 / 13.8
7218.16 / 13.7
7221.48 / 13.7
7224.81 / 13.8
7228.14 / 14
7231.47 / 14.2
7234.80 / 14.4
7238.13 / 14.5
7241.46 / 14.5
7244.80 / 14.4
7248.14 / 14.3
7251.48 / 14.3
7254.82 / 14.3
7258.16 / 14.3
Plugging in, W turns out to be -0.09 mag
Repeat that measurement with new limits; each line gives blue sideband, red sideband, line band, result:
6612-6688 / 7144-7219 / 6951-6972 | -0.02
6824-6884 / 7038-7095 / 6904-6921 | -0.05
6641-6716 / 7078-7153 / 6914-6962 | -0.02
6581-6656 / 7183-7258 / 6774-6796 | 0.04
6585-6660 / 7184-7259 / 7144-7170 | 0.02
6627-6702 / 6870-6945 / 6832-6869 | 0.04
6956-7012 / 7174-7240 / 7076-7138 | 0.03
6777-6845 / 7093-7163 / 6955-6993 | -0.04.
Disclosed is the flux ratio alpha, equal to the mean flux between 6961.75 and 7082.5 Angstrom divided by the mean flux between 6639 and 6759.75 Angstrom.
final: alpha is 0.9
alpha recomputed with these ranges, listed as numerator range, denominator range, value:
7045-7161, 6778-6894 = 0.95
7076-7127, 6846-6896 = 0.96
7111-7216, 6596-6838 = 0.91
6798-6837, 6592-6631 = 0.97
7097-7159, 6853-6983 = 0.94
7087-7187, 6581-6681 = 0.89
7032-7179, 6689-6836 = 0.92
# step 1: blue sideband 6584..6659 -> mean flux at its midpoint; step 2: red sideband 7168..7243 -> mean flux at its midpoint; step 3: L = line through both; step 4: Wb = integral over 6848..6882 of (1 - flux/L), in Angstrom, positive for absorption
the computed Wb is 1.0 Angstrom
